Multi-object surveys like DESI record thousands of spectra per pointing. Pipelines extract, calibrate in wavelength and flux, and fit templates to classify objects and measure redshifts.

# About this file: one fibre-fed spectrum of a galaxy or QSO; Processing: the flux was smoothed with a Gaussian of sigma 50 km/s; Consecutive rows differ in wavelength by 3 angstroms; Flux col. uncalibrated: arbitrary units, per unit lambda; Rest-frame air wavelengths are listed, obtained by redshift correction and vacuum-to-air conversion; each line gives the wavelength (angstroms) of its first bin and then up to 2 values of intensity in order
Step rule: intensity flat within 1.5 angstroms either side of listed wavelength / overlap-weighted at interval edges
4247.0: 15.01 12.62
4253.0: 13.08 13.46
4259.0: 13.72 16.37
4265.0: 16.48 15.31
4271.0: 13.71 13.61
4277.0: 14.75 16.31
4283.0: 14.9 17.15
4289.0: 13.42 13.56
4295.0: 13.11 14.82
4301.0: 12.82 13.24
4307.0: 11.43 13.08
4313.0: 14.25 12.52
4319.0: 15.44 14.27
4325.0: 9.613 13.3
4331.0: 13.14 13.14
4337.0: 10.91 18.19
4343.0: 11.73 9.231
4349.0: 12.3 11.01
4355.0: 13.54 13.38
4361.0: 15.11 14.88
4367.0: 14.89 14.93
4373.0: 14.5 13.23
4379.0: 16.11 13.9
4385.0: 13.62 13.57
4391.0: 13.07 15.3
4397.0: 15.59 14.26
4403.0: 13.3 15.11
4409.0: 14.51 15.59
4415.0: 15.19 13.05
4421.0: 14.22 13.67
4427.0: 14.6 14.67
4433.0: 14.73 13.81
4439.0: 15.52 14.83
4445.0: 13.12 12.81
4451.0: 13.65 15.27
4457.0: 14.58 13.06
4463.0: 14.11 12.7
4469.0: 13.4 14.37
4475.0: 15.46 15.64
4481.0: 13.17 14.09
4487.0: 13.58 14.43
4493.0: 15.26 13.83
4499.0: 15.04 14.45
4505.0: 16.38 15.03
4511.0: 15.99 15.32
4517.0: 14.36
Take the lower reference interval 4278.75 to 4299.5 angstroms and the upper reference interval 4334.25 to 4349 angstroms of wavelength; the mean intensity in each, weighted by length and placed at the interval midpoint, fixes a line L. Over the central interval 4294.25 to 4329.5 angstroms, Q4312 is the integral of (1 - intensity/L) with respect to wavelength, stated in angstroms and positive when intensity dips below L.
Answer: 1.6 angstroms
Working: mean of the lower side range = 14.7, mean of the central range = 13.2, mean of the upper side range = 12.5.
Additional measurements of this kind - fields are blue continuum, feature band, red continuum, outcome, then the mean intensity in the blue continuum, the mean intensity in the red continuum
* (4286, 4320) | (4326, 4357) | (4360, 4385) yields 3.4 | 13.6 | 14.6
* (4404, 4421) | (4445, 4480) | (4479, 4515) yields 1.5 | 14.6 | 14.7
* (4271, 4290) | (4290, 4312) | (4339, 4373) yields 2.1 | 15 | 13.5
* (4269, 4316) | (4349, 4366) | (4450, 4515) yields 0.8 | 14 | 14.5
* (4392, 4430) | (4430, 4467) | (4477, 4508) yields 1.3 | 14.5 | 14.6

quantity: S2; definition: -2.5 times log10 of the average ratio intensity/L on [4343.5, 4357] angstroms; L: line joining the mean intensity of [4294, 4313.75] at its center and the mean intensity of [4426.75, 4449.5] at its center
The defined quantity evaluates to 0.17 mag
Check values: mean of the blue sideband 13.2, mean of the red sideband 14.2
